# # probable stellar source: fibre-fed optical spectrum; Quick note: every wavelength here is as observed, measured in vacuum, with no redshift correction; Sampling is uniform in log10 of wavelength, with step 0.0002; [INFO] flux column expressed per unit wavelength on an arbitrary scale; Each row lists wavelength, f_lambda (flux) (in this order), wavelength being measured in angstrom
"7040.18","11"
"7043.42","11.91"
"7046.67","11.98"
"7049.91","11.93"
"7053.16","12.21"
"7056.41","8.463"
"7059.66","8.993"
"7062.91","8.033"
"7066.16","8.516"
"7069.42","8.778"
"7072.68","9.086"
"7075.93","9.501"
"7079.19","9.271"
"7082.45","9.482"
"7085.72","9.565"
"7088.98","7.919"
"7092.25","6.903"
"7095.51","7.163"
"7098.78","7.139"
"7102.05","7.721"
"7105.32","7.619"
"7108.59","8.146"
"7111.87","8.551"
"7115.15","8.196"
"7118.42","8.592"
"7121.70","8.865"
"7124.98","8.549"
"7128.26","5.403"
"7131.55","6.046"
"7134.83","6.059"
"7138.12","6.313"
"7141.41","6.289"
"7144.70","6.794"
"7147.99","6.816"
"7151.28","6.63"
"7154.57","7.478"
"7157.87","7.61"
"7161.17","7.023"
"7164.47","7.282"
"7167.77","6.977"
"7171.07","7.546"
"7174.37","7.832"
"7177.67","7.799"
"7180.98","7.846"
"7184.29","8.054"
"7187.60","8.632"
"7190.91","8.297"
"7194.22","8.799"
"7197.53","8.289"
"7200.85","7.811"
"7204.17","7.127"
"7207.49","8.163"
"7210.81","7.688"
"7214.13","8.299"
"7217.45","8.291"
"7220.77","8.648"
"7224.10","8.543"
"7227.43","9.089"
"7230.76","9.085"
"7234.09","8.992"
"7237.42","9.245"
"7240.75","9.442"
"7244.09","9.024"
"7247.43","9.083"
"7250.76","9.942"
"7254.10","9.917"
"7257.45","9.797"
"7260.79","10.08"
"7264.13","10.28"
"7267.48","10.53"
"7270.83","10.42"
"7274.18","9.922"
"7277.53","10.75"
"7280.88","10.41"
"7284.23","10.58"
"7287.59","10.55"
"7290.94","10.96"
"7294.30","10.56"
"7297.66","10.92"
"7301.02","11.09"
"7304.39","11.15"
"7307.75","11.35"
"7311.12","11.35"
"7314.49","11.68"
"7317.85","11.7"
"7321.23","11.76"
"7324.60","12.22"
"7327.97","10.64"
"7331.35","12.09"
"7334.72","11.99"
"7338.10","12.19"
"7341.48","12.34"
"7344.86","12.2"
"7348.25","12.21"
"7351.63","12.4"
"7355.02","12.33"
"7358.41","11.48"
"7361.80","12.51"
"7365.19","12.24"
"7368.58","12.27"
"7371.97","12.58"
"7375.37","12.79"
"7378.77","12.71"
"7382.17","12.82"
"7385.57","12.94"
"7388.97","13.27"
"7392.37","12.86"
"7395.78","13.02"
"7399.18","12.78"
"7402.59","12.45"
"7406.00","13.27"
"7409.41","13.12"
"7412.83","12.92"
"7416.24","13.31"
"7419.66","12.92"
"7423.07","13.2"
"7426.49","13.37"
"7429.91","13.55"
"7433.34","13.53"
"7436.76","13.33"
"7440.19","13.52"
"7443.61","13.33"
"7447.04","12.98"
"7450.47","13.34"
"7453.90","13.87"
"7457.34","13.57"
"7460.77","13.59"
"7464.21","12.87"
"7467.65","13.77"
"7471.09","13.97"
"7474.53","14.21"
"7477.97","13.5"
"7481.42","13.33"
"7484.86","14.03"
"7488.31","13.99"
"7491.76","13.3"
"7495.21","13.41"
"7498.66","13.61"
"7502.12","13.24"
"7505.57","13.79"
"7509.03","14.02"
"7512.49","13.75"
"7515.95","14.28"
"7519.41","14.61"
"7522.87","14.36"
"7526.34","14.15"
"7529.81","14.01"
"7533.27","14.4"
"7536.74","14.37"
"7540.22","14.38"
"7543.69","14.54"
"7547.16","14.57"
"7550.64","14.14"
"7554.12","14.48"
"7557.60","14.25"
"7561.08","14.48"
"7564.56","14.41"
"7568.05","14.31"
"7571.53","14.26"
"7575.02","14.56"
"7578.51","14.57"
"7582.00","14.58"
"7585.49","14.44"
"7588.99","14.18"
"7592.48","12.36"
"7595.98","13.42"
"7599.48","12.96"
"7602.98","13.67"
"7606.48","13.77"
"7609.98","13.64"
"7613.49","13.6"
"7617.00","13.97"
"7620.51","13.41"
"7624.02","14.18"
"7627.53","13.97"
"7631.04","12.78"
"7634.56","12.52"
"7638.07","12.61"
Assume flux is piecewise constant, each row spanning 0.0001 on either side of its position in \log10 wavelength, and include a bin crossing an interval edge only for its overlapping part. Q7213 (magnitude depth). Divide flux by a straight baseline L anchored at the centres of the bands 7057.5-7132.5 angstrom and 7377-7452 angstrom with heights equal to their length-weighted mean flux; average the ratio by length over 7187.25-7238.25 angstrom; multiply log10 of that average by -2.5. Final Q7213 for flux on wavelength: 0.19 mag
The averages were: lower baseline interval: 8.2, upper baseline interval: 13.1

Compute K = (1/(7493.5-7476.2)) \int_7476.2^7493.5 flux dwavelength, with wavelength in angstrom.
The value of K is 13.6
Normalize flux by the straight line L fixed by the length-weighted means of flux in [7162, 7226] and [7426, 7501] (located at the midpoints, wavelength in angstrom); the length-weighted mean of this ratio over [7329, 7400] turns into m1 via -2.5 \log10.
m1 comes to -0.09 mag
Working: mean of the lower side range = 7.99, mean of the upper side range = 13.5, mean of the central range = 12.5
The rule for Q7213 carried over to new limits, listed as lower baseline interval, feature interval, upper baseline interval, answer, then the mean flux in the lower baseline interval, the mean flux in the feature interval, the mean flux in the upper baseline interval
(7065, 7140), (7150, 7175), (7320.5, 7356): 0.23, 7.96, 7.29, 12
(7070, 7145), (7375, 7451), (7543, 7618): -0.11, 7.82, 13.1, 14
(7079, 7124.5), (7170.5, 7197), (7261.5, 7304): 0.14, 8.2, 8.13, 10.6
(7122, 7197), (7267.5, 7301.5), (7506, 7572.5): -0.11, 7.32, 10.6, 14.3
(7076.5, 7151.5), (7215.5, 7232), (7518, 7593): 0.07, 7.61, 8.71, 14.3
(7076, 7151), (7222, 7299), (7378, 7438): 0.05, 7.63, 9.91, 13.1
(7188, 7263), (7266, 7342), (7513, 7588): -0.10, 8.81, 11.2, 14.4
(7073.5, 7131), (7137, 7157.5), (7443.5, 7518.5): 0.28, 8.12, 6.79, 13.6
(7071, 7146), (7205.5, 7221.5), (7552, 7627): 0.12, 7.79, 8.17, 14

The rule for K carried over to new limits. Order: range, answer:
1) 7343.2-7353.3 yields 12.3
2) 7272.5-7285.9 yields 10.4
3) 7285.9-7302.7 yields 10.8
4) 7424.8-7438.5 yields 13.4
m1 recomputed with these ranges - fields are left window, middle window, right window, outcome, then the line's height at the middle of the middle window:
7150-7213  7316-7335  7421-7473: -0.085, 10.8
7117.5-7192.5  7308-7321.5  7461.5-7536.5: -0.121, 10.4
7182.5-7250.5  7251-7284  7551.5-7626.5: -0.104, 9.3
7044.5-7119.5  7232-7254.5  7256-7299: 0.092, 10.2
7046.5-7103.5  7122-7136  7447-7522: 0.380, 9.59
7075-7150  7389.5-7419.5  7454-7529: -0.051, 12.4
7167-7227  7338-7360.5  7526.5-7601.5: -0.149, 10.6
